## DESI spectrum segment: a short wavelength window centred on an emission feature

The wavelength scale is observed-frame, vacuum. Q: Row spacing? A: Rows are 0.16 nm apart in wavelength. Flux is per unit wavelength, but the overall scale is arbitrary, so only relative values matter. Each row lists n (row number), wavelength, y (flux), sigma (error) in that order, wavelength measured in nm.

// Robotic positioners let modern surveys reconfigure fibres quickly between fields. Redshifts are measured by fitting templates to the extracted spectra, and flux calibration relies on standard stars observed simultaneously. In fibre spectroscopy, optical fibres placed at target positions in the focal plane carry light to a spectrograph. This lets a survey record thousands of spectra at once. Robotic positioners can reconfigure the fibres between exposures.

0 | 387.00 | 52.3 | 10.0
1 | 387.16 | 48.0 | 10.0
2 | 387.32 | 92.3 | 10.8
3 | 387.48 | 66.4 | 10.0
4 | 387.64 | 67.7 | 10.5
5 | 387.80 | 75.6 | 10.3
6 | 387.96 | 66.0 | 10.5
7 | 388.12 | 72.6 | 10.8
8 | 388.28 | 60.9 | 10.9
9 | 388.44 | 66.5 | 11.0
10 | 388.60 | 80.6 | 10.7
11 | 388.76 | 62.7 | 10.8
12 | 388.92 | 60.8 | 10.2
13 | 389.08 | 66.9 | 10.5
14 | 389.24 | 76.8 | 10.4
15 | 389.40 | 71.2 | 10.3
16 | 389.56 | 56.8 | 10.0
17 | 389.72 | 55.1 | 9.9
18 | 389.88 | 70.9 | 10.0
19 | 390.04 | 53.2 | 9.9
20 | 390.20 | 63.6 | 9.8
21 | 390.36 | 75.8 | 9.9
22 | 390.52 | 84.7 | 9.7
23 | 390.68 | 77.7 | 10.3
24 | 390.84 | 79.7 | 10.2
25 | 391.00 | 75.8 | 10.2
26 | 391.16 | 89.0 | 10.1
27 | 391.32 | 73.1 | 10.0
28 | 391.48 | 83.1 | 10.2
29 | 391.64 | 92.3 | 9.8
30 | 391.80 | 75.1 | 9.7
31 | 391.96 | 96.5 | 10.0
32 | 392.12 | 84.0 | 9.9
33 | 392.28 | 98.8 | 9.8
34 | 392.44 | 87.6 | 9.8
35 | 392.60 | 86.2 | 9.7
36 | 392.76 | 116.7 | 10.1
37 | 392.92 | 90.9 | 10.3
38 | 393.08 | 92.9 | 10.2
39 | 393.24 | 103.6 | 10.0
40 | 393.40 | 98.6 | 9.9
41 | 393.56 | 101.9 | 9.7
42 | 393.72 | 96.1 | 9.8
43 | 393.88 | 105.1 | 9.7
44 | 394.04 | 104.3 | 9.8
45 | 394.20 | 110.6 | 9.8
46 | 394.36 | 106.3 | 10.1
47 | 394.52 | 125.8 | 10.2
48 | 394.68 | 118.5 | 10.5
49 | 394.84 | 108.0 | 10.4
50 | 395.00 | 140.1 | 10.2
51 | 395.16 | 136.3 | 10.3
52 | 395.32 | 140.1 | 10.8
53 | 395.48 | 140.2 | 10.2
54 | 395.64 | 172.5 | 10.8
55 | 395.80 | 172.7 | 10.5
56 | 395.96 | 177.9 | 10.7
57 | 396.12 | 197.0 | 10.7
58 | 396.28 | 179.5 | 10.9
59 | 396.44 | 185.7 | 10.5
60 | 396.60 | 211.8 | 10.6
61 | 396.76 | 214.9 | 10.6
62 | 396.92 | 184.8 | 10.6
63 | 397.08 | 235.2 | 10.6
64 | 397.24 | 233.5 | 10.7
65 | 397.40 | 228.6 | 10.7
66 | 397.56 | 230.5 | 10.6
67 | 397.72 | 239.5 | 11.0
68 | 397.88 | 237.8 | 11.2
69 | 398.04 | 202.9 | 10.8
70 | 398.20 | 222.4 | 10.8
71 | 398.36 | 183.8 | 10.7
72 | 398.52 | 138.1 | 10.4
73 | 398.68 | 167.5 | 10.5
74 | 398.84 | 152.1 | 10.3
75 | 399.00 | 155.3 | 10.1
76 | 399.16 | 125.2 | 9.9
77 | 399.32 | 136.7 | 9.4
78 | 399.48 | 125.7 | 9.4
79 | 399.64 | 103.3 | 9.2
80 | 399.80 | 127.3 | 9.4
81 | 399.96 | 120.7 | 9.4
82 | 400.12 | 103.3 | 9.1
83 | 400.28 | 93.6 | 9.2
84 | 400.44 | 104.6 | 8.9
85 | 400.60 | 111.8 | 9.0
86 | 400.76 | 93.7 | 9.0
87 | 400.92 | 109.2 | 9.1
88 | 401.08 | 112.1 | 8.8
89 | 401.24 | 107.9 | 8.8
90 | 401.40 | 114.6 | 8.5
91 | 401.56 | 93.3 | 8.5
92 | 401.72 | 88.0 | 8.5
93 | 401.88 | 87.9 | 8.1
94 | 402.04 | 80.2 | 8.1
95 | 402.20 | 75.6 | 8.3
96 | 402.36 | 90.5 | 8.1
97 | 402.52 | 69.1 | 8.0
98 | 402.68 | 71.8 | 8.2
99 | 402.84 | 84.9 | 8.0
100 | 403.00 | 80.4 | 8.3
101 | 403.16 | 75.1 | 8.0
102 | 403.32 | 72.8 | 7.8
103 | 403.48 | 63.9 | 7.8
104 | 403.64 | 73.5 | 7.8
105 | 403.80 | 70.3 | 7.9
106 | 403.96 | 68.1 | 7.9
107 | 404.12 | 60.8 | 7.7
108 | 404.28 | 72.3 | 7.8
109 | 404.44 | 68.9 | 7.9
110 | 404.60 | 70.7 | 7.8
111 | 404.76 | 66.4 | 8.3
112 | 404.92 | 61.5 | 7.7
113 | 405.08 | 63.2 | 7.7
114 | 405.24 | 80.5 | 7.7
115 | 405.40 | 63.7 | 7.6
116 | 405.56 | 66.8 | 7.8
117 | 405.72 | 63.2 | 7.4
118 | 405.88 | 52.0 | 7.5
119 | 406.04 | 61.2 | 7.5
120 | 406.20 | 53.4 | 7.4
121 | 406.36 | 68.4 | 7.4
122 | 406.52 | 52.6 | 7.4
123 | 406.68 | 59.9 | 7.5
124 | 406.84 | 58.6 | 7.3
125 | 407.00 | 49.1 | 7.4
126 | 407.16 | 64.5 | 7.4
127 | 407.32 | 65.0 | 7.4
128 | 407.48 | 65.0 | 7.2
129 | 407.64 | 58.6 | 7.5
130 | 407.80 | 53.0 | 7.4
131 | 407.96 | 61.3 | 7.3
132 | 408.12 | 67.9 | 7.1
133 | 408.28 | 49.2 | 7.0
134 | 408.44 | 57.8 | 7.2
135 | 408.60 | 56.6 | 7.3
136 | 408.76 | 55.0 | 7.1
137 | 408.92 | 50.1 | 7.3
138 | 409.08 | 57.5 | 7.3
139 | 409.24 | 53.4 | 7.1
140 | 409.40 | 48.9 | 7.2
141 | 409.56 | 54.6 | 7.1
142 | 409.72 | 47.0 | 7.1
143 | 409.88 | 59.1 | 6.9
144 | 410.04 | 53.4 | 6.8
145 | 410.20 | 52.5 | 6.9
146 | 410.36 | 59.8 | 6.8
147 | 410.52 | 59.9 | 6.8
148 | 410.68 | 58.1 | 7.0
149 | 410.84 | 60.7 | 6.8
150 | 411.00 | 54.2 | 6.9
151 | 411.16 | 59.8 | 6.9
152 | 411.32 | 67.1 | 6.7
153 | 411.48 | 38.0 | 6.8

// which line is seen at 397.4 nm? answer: C IV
